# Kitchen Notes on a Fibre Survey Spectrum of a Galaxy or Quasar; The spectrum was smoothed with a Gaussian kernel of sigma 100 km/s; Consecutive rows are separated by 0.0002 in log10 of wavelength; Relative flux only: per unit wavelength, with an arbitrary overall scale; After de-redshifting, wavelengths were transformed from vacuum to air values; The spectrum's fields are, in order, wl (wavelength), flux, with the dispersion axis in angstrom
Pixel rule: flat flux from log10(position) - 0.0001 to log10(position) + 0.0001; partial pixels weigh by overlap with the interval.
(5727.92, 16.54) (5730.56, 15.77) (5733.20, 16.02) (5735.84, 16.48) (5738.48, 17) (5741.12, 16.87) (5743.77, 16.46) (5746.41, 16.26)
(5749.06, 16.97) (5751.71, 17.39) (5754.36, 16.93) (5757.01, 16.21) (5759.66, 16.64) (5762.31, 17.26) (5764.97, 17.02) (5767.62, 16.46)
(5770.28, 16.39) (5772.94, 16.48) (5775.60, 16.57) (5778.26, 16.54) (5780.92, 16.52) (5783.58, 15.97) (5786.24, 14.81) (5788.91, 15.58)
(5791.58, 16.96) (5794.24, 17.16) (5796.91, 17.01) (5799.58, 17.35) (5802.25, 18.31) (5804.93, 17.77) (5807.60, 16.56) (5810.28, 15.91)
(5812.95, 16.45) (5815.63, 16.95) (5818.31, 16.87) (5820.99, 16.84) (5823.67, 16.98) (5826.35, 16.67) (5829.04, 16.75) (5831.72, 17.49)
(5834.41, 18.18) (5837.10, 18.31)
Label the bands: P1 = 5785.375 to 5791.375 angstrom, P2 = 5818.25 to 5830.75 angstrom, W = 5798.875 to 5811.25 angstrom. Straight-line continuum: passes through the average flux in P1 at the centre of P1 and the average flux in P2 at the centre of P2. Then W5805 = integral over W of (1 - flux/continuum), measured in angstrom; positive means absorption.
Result -0.8 angstrom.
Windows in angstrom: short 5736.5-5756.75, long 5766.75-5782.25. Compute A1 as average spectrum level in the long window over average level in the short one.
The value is 1.0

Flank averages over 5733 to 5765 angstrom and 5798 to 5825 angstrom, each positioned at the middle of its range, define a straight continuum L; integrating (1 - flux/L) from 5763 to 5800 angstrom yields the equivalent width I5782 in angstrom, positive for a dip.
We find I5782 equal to 0.9 angstrom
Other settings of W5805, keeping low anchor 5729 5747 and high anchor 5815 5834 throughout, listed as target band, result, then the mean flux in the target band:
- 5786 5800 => 0.20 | 16.6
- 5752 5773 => -0.17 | 16.7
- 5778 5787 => 0.40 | 16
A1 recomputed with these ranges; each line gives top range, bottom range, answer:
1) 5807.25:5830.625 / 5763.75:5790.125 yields 1.03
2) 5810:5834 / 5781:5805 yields 1.01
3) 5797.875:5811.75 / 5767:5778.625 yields 1.04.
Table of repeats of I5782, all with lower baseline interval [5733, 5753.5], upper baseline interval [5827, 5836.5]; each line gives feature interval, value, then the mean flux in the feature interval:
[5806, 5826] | 0.8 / 16.7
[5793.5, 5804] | -0.2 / 17.5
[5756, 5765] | 0.1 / 16.8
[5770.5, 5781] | 0.3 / 16.5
